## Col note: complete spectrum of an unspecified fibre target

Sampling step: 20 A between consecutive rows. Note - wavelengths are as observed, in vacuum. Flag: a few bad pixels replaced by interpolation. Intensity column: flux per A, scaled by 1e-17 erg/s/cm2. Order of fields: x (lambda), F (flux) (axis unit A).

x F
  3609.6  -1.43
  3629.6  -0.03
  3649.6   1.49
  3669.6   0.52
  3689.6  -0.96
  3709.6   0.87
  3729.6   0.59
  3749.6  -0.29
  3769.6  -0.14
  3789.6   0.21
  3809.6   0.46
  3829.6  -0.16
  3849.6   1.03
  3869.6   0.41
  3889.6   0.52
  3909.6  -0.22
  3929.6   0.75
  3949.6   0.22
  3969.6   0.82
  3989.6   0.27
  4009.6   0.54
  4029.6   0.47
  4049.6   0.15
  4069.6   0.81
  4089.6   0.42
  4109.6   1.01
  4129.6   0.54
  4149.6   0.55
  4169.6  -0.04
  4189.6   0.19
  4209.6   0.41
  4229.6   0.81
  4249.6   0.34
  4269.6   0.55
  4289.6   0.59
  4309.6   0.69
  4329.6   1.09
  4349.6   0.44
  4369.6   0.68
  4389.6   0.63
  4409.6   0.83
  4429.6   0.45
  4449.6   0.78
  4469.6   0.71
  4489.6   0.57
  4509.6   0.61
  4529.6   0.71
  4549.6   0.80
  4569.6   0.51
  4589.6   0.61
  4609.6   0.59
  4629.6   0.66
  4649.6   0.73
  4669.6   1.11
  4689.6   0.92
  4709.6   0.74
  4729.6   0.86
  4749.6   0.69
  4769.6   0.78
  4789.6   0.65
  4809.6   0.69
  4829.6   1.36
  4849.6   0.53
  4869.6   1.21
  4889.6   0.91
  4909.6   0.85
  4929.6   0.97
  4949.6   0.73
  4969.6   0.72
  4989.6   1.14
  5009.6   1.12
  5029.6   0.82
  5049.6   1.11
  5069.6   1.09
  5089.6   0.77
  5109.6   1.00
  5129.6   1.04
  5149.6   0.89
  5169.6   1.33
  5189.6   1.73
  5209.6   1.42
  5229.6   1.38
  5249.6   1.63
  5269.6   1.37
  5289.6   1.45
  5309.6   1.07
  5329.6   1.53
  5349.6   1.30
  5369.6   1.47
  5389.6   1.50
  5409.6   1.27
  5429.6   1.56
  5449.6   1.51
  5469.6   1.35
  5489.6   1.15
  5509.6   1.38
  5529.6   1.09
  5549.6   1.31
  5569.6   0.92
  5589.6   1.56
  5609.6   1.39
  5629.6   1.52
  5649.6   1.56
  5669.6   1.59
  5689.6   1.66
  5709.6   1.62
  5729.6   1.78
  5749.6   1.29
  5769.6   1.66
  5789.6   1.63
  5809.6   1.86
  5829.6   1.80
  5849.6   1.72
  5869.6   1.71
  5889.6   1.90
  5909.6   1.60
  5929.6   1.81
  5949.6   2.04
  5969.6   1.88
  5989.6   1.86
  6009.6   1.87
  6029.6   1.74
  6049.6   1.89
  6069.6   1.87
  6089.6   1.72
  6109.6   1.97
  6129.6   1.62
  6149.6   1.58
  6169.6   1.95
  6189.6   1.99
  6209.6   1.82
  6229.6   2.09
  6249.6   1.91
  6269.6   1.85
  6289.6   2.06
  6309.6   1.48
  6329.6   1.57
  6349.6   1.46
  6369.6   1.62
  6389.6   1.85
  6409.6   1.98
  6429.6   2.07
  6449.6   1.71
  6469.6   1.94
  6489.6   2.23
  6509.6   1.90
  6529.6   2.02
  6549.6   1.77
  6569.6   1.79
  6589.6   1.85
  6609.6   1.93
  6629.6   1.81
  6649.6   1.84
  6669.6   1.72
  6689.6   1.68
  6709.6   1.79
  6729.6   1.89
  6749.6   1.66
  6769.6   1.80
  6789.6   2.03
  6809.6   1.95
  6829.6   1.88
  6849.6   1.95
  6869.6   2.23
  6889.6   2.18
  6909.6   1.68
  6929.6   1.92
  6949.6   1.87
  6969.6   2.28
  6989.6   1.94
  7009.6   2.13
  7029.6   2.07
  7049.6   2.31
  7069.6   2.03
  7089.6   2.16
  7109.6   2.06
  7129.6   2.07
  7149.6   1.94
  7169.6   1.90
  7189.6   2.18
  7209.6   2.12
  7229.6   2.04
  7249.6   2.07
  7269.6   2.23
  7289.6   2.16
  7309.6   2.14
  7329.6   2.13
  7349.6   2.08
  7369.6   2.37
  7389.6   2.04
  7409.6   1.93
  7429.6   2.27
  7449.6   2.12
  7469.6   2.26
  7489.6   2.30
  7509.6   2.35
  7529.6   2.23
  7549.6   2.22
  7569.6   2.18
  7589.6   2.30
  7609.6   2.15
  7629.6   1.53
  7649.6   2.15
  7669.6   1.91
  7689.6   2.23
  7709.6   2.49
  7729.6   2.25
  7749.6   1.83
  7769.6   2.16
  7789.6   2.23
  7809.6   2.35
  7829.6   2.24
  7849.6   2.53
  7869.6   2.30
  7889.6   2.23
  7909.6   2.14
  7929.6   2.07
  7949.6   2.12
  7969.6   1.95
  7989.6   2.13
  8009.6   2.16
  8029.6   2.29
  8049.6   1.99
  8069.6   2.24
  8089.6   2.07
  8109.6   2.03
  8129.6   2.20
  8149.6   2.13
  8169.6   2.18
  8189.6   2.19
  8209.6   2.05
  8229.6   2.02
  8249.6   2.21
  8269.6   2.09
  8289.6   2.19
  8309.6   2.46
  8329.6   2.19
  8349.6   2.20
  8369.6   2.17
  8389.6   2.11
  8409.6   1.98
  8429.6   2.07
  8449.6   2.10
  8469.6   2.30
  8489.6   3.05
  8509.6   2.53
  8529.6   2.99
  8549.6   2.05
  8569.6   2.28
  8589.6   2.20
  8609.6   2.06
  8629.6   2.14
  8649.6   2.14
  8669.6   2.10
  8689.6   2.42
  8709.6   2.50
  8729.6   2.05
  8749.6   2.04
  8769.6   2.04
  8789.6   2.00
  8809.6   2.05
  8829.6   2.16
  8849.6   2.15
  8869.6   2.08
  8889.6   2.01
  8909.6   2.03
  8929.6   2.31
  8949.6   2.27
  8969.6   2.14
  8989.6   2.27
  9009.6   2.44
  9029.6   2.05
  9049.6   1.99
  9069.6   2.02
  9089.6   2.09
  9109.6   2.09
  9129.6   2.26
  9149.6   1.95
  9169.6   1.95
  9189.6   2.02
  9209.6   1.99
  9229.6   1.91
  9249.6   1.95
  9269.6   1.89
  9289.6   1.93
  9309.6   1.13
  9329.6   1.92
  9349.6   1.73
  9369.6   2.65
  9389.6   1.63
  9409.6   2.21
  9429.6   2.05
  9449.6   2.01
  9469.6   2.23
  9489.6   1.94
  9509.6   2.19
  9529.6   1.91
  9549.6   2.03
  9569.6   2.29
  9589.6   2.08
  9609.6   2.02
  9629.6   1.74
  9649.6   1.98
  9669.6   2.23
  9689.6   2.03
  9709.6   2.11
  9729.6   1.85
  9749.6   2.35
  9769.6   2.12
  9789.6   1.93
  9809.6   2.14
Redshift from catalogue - 0.29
